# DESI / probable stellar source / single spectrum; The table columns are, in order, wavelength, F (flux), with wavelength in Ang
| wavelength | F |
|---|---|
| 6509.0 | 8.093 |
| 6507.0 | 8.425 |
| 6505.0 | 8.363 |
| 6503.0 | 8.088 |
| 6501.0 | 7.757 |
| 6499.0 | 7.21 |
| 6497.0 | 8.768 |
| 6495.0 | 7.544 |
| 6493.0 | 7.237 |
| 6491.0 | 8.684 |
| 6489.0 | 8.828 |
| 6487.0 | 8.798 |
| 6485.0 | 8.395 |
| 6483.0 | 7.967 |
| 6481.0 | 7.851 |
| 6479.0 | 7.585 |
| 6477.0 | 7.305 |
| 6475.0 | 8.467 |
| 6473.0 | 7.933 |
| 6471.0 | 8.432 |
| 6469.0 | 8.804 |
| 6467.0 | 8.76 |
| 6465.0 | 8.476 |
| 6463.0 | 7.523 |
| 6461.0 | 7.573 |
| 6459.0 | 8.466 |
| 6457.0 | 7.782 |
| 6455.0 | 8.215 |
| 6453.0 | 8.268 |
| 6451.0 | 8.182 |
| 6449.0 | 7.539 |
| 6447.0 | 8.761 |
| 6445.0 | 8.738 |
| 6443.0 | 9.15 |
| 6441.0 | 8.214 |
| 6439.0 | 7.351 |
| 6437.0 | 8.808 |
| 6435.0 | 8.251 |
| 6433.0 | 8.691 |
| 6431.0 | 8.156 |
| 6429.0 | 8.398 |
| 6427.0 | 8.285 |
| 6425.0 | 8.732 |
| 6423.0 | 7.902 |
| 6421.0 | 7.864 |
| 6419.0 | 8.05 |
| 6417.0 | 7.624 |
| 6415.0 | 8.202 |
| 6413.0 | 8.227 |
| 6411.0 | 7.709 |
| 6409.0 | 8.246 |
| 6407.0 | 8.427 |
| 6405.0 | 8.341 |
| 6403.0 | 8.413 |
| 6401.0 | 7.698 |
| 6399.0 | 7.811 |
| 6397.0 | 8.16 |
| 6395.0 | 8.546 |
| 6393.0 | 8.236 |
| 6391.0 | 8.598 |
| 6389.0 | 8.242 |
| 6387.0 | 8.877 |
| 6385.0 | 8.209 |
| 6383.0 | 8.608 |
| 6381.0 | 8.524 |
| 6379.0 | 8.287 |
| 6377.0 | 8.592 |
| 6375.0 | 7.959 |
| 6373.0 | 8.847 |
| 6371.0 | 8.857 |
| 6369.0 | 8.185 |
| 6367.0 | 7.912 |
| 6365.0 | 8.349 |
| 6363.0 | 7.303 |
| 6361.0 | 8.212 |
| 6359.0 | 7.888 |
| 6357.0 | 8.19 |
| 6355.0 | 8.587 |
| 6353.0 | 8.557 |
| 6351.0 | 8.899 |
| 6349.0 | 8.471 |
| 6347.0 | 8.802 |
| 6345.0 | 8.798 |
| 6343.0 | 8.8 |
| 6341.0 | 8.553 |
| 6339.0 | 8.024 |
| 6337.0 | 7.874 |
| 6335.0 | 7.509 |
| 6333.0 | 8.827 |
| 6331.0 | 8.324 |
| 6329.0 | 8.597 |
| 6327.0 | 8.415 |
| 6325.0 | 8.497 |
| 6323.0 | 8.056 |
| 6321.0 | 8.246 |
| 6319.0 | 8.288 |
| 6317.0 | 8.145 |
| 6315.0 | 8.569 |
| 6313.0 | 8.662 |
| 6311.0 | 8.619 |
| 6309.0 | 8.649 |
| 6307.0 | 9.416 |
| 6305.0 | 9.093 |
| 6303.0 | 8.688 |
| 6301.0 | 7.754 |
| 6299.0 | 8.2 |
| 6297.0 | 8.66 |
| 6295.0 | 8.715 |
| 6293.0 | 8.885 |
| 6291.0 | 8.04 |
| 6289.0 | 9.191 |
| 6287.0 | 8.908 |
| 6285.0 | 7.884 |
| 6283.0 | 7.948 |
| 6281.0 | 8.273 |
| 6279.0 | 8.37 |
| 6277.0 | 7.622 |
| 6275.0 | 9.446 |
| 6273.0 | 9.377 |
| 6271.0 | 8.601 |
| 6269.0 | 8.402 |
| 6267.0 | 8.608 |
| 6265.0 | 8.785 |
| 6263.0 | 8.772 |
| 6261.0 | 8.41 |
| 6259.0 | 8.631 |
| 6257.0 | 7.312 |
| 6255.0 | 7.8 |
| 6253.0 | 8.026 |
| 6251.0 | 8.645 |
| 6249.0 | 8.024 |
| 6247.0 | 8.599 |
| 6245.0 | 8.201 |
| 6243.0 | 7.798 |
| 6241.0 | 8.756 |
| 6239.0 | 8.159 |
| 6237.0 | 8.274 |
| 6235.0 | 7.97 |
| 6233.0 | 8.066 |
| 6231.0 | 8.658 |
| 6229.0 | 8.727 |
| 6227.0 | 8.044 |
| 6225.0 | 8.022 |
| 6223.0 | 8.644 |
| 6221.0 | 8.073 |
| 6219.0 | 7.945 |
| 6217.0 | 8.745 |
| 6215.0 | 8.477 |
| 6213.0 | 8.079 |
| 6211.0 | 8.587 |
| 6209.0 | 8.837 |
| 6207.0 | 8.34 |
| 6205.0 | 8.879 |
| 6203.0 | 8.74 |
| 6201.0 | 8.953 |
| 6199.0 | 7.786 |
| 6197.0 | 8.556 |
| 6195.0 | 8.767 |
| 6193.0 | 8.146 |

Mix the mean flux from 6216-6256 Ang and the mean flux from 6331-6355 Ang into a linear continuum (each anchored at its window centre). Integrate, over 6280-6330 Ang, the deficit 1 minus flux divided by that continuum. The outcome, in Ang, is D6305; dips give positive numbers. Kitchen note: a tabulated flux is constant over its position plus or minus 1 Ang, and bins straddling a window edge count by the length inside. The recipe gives -0.62 Ang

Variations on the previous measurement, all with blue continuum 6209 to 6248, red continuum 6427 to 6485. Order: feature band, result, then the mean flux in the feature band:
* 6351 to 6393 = -0.5 Ang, 8.35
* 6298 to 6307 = -0.3 Ang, 8.54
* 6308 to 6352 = -0.9 Ang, 8.44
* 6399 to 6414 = 0.2 Ang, 8.13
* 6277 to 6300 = -0.4 Ang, 8.42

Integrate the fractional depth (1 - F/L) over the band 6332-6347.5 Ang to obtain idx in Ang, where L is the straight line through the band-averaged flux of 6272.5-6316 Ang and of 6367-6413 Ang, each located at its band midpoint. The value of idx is 0.13 Ang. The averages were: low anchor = 8.58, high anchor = 8.32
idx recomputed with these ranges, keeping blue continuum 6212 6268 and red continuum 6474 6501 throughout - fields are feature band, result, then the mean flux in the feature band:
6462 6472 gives -0.42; 8.4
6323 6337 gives -0.18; 8.3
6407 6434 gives -0.21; 8.17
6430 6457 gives -0.76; 8.31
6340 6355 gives -0.93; 8.69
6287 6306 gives -0.83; 8.6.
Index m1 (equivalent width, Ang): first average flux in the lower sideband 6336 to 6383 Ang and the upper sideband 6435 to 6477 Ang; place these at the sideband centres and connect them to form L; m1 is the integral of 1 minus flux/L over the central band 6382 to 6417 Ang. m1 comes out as 0.3 Ang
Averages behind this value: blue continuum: 8.37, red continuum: 8.25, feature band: 8.25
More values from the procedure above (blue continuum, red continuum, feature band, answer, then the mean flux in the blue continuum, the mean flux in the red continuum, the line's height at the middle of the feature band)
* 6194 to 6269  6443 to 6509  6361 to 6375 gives 0.1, 8.37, 8.16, 8.25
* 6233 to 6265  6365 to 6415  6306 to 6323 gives -0.6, 8.24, 8.31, 8.27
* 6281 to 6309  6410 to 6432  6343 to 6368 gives 0.0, 8.56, 8.1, 8.34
